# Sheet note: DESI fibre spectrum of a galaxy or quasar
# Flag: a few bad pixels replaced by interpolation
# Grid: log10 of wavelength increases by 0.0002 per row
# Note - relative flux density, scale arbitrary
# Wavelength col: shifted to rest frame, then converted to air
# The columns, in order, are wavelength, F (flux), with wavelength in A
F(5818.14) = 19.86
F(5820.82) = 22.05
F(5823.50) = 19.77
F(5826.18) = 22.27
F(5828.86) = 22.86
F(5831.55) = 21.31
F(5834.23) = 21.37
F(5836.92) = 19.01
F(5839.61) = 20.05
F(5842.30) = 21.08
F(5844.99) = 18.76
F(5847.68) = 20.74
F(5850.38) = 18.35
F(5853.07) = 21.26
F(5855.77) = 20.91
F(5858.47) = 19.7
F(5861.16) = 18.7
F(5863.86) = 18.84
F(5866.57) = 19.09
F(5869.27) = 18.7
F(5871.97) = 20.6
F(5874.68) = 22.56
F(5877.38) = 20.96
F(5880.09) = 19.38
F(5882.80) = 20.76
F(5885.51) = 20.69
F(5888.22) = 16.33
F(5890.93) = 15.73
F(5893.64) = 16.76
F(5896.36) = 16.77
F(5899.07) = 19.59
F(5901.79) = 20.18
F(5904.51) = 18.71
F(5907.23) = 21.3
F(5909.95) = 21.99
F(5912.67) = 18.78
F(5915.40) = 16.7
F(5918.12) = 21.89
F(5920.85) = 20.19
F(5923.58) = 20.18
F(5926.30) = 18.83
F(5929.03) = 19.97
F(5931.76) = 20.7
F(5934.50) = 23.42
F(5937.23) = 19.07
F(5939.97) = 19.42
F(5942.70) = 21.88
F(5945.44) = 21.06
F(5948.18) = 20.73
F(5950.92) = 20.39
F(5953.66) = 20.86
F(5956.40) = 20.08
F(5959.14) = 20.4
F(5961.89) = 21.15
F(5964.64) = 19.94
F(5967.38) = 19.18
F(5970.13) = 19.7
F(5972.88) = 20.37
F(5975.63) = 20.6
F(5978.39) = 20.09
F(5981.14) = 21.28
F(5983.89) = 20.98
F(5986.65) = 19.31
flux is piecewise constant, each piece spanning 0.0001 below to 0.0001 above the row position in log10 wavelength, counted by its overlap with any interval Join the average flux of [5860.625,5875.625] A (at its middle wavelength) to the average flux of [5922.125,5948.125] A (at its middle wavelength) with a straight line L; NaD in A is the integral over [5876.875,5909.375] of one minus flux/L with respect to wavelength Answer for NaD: 1.7 A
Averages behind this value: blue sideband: 19.7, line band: 19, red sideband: 20.5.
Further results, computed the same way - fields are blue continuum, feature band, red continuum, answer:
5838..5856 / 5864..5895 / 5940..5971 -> 1.52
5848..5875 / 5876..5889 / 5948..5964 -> 0.12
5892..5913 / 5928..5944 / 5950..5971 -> -0.76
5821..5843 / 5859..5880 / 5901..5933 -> 0.68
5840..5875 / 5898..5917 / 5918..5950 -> 0.64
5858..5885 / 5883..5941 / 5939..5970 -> 2.25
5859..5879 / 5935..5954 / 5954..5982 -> -0.38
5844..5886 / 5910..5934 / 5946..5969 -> 0.36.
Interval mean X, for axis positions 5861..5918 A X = 19.3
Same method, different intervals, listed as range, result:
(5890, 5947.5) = 19.7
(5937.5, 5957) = 20.6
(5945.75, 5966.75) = 20.5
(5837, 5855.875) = 20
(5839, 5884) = 20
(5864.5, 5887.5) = 20.2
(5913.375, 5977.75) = 20.3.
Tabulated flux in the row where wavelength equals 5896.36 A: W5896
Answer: 16.77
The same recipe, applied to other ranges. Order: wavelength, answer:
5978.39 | 20.09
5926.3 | 18.83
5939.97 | 19.42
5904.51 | 18.71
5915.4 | 16.7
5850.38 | 18.35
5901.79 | 20.18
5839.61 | 20.05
